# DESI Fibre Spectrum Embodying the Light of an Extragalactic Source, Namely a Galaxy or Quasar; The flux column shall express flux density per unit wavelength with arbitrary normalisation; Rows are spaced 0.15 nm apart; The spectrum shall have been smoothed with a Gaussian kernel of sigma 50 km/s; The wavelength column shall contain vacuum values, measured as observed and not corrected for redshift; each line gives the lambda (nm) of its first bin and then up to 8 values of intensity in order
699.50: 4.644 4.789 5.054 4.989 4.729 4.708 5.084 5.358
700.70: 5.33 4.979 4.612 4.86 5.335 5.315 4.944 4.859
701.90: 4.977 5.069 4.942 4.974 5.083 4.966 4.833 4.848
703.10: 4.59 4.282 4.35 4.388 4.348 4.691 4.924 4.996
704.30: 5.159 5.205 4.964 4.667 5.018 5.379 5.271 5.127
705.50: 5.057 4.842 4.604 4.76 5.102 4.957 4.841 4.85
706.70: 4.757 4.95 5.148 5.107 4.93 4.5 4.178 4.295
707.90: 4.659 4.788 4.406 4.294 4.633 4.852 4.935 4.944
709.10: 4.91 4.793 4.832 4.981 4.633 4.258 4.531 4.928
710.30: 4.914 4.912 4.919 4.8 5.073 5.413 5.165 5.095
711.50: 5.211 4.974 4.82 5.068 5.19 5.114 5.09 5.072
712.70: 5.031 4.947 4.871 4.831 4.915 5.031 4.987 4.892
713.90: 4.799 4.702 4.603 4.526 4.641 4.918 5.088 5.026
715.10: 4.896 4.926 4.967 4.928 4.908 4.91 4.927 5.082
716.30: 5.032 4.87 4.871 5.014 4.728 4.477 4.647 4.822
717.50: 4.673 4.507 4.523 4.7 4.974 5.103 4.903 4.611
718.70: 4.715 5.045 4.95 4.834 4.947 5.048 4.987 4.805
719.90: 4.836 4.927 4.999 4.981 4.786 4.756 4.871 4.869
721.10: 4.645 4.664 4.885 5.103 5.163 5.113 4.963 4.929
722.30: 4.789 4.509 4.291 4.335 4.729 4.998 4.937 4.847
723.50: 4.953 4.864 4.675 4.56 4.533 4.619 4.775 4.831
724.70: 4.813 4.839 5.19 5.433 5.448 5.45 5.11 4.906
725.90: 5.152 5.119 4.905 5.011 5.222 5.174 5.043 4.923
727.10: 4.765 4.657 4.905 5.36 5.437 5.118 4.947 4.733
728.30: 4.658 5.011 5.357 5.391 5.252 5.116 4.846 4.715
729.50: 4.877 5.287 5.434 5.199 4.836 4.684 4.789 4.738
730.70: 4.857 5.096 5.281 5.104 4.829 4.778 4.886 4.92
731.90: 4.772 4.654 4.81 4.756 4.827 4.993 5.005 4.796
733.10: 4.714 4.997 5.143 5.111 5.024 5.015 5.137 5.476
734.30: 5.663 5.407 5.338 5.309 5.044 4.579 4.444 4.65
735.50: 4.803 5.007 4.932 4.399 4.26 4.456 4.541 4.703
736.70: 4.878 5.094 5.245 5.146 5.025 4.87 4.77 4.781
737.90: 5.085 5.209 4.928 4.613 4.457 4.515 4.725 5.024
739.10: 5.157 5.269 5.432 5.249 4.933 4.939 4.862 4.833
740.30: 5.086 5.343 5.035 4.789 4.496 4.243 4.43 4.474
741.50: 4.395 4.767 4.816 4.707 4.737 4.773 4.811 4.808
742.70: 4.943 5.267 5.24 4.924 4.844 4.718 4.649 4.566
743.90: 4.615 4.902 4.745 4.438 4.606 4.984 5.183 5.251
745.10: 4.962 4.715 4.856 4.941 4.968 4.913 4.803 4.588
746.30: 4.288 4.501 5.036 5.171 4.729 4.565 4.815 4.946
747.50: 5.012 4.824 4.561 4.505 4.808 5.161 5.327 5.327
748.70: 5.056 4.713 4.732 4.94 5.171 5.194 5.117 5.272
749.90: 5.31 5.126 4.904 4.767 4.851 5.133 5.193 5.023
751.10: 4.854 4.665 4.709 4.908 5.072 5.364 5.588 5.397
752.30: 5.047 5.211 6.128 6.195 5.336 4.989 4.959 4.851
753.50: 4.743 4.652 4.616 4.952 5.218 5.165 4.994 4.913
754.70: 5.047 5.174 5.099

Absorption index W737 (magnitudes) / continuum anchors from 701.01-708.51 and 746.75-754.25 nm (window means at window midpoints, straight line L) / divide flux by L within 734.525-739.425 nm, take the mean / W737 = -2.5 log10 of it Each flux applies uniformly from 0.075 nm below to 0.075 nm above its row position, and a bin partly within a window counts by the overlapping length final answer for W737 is 0.02 mag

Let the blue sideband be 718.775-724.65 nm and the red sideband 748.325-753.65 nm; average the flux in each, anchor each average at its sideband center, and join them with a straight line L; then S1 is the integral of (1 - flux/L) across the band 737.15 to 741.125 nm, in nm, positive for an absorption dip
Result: 0.066 nm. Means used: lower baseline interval 4.83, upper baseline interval 5.11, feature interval 4.91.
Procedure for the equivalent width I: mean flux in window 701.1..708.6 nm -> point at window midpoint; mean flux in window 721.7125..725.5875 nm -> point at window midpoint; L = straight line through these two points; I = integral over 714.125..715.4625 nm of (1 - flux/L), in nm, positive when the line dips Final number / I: 0.003 nm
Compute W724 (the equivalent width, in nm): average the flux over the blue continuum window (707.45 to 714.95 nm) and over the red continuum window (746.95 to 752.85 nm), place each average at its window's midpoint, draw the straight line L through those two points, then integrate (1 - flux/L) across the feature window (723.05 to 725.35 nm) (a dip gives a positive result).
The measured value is 0.02 nm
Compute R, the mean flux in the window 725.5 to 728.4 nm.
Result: 5.01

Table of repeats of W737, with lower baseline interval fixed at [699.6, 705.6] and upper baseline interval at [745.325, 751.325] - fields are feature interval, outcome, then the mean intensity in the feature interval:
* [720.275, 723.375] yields 0.02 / 4.82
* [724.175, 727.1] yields -0.03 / 5.04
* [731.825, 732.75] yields 0.03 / 4.81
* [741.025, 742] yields 0.08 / 4.56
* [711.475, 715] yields 0.00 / 4.93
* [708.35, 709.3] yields 0.03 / 4.8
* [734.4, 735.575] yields 0.00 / 4.94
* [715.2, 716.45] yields -0.01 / 4.96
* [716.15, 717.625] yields 0.03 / 4.8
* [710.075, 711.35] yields -0.02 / 5.02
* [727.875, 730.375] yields -0.02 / 5.02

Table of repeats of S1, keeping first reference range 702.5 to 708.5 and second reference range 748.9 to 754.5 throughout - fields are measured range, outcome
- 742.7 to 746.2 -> 0.13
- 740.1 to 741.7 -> 0.10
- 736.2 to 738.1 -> 0.03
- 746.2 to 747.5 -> 0.07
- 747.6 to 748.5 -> 0.03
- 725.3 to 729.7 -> -0.11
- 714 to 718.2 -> 0.04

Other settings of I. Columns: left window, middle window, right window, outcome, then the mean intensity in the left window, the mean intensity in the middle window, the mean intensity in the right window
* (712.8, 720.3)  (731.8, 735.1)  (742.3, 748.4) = -0.13 nm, 4.86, 5.03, 4.83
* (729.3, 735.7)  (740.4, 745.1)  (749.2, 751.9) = 0.20 nm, 4.97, 4.79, 5.03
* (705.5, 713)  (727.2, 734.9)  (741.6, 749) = -0.27 nm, 4.86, 5.02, 4.84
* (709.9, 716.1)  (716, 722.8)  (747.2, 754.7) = 0.17 nm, 4.94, 4.83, 5.05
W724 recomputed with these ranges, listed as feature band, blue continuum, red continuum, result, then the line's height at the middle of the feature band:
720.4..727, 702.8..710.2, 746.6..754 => -0.029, 4.88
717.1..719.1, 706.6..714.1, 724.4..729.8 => 0.070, 4.95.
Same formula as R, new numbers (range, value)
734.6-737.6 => 4.82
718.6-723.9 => 4.85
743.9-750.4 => 4.9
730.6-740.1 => 4.93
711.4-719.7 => 4.89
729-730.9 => 4.96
